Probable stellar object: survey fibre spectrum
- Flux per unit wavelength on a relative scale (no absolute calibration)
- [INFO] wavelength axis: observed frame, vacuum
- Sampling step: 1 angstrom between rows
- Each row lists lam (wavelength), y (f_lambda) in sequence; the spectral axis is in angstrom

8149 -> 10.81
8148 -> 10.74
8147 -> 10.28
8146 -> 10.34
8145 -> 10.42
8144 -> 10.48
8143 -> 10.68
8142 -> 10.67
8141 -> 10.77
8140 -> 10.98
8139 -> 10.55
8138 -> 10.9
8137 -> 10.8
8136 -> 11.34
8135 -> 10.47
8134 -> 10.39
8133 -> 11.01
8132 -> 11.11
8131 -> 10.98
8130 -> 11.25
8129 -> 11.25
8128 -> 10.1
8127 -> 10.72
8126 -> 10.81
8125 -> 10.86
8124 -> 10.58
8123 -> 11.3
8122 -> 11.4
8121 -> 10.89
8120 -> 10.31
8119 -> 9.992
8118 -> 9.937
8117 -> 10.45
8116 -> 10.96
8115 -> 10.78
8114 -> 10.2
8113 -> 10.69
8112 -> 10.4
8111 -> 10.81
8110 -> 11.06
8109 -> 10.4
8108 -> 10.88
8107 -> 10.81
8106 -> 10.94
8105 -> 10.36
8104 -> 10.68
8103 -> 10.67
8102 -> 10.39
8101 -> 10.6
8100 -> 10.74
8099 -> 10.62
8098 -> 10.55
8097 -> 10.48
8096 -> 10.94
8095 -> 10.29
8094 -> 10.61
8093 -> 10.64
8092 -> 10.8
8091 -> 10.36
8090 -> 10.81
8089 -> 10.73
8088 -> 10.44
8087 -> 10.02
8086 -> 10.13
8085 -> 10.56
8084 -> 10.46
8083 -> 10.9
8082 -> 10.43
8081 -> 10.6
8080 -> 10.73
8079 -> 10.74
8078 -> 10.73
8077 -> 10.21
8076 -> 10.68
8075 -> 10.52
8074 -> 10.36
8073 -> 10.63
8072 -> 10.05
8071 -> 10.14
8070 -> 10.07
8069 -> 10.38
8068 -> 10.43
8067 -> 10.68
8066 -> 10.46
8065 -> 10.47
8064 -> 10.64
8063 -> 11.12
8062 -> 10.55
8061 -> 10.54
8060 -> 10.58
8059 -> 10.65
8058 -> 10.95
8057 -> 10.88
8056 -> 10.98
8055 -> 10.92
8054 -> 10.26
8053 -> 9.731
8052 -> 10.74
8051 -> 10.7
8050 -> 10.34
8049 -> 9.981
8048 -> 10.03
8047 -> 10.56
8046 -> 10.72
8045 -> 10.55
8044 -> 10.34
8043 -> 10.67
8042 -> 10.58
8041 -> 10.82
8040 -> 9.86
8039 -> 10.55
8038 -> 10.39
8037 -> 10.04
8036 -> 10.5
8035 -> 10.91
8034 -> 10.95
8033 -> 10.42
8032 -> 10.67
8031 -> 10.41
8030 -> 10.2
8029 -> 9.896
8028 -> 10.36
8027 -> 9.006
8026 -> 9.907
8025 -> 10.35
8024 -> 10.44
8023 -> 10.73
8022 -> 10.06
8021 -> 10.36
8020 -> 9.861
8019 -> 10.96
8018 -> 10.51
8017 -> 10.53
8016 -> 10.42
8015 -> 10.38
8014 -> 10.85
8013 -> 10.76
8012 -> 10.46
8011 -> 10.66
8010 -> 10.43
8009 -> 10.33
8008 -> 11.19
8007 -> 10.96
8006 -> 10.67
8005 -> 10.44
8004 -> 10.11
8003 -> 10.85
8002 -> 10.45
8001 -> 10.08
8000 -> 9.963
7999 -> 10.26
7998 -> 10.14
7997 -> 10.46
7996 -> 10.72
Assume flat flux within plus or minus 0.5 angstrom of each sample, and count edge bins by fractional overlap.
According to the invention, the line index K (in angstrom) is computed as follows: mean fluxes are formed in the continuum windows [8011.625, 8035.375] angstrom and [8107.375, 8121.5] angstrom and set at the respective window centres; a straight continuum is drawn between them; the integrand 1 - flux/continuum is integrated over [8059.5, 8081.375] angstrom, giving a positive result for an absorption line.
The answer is -0.08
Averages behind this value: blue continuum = 10.4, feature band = 10.5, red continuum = 10.6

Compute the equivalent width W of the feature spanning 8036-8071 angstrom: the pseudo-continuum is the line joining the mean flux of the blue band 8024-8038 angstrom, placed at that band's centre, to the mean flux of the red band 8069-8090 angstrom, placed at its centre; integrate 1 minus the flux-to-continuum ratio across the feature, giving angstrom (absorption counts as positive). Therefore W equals -0.44 angstrom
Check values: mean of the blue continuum 10.3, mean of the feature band 10.5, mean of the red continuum 10.5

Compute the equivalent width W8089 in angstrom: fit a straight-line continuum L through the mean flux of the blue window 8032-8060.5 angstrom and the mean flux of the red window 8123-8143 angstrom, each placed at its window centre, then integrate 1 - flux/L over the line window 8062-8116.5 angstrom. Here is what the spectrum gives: 0.5 angstrom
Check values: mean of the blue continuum 10.5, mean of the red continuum 10.8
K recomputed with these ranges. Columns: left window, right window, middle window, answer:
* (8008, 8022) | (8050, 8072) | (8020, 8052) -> 0.50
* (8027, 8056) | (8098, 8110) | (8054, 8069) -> -0.26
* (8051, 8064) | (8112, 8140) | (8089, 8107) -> 0.14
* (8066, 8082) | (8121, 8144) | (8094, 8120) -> 0.25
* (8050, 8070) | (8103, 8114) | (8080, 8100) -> 0.17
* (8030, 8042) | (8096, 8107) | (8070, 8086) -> 0.14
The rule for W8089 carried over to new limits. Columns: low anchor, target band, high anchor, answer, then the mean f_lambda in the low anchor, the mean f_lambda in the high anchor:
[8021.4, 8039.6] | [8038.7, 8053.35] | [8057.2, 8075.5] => 0.0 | 10.3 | 10.5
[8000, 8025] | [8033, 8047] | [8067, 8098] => 0.0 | 10.5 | 10.5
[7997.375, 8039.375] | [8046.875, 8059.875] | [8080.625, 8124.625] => 0.0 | 10.4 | 10.6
